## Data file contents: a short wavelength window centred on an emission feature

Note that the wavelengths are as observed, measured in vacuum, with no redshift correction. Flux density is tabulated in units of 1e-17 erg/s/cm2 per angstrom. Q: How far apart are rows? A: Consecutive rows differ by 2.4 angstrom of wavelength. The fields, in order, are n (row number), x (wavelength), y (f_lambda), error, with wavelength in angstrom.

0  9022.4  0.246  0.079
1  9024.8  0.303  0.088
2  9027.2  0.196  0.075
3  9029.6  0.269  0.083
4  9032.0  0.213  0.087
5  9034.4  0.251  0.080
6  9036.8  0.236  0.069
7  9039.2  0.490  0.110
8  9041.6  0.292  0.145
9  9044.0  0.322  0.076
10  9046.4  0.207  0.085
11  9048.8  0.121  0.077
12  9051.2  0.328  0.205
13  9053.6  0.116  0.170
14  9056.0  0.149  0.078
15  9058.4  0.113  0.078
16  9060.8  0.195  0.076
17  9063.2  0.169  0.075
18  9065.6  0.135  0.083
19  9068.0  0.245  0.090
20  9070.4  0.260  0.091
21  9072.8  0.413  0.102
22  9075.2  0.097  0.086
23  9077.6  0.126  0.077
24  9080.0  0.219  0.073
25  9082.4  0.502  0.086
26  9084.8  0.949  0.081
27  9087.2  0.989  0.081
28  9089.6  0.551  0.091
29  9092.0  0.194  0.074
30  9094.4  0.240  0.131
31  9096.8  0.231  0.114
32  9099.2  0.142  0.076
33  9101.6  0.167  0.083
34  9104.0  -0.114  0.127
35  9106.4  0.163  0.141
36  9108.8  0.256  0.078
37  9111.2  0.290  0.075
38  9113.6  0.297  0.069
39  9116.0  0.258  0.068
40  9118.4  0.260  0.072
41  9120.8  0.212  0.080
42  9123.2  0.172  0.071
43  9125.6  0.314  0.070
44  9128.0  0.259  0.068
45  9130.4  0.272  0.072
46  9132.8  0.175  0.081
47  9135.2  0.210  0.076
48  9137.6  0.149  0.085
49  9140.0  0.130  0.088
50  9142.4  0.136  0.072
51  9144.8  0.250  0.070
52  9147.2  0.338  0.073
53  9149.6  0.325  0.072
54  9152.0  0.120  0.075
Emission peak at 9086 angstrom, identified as Hbeta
